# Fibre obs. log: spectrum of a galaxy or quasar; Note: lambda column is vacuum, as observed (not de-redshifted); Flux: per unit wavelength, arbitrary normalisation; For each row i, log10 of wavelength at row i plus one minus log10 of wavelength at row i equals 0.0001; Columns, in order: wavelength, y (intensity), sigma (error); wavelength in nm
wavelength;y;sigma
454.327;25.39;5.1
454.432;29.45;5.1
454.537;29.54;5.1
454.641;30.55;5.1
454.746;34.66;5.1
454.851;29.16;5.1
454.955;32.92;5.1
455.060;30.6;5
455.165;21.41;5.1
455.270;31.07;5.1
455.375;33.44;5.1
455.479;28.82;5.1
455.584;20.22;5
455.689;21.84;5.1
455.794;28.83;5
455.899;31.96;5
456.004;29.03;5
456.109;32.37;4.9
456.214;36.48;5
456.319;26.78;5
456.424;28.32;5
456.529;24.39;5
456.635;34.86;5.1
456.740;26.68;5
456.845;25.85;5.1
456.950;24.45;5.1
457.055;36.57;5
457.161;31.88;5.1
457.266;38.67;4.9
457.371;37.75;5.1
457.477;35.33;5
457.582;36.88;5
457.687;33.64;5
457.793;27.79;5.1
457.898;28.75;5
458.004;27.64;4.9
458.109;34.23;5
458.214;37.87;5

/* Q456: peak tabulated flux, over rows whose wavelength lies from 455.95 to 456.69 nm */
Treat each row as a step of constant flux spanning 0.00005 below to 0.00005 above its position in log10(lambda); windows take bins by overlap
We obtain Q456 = 36.48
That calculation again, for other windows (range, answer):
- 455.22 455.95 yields 33.44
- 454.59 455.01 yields 34.66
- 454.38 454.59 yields 29.54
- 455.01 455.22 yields 30.6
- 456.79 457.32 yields 38.67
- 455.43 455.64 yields 28.82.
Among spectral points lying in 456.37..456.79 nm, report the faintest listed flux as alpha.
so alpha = 24.39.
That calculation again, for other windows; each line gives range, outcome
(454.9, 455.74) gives 20.22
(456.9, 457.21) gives 24.45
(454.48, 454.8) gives 29.54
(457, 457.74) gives 31.88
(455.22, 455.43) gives 31.07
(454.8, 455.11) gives 29.16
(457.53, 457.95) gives 27.79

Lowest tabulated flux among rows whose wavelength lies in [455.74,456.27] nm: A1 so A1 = 28.83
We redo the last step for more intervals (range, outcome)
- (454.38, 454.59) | 29.45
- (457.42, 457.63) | 35.33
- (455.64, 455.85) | 21.84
